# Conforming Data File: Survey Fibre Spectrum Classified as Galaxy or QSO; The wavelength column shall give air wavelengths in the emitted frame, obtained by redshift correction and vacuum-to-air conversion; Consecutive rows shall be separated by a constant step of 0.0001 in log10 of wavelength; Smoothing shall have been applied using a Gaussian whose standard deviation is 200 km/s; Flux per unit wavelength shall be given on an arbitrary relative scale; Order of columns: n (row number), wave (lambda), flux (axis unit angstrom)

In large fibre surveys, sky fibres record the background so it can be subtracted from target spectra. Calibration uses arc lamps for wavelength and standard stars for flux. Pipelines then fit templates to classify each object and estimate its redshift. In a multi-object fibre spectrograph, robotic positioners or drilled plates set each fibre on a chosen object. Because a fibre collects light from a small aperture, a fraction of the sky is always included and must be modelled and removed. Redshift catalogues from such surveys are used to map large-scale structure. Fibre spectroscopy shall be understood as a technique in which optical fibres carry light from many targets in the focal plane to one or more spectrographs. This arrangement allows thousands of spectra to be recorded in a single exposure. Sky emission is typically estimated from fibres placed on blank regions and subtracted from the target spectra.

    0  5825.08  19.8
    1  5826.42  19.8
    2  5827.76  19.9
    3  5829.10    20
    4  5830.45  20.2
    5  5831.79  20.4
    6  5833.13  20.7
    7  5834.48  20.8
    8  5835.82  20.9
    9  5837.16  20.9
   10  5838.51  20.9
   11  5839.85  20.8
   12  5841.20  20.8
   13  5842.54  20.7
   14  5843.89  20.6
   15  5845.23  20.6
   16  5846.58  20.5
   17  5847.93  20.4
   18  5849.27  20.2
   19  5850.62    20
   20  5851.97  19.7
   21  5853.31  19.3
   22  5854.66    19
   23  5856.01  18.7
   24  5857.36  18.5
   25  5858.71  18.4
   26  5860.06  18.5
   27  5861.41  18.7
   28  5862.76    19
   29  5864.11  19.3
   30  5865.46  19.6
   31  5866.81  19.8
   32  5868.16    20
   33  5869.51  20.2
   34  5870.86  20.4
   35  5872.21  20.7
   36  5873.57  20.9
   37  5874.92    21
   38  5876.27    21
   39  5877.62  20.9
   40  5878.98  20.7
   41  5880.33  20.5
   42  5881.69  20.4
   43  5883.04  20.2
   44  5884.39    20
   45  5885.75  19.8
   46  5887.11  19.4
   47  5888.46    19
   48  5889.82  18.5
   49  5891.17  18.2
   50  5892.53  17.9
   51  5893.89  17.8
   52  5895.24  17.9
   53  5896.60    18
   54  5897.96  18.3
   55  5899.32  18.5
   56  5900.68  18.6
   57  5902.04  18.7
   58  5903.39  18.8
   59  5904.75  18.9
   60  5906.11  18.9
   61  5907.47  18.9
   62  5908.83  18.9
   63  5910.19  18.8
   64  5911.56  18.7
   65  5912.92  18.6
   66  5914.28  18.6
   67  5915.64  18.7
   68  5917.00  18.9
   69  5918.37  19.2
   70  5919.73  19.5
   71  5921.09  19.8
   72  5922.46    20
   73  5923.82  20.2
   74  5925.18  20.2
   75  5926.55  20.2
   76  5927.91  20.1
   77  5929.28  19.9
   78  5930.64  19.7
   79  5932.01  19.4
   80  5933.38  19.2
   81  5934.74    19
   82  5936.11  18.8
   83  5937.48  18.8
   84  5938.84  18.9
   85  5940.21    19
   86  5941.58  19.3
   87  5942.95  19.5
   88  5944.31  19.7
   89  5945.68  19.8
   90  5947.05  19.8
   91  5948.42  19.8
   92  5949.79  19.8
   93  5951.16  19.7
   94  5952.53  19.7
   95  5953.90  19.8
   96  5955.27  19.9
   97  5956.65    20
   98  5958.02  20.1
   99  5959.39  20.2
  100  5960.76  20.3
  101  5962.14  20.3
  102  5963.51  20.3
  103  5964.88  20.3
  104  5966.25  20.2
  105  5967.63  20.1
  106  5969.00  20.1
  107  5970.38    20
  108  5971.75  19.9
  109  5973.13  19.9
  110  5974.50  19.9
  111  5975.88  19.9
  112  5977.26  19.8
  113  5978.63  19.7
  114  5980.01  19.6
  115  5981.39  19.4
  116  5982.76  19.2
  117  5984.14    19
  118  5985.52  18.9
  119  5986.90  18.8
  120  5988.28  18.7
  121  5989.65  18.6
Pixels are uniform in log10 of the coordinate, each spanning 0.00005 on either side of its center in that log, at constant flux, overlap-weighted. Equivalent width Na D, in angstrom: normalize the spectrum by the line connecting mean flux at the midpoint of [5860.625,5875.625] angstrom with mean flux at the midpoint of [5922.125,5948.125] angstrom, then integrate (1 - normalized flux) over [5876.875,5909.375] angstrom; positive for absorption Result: 1.2 angstrom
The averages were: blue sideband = 20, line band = 19.1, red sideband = 19.6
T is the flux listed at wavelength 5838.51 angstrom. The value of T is 20.9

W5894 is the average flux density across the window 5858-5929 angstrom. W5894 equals 19.4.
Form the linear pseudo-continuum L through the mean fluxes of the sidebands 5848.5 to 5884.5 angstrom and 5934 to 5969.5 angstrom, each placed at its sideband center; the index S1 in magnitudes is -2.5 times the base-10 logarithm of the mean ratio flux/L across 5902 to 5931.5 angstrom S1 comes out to 0.03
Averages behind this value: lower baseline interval 19.8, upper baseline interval 19.7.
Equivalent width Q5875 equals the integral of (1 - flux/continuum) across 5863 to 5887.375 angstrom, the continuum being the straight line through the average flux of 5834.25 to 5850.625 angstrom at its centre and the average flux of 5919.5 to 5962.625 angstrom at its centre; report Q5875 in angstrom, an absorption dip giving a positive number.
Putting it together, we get 0.1 angstrom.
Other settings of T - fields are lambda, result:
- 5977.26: 19.8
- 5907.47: 18.9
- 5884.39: 20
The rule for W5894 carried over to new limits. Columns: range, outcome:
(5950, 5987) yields 19.8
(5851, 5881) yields 19.8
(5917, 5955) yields 19.6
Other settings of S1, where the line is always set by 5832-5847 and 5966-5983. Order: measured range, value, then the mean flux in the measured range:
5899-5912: 0.08 mag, 18.8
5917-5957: 0.03 mag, 19.6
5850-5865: 0.09 mag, 19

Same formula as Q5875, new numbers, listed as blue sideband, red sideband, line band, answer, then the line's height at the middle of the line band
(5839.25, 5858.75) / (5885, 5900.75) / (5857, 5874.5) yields -0.2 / 19.4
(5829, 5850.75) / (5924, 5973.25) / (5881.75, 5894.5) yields 0.7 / 20.2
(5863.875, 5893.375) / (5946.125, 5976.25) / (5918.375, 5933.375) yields 0.1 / 20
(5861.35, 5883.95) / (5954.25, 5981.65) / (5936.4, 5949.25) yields 0.4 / 20.1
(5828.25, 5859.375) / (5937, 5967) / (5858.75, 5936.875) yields 2.3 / 20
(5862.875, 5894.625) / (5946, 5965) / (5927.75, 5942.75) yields 0.5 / 19.9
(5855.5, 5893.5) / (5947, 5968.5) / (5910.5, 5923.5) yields 0.5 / 19.8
